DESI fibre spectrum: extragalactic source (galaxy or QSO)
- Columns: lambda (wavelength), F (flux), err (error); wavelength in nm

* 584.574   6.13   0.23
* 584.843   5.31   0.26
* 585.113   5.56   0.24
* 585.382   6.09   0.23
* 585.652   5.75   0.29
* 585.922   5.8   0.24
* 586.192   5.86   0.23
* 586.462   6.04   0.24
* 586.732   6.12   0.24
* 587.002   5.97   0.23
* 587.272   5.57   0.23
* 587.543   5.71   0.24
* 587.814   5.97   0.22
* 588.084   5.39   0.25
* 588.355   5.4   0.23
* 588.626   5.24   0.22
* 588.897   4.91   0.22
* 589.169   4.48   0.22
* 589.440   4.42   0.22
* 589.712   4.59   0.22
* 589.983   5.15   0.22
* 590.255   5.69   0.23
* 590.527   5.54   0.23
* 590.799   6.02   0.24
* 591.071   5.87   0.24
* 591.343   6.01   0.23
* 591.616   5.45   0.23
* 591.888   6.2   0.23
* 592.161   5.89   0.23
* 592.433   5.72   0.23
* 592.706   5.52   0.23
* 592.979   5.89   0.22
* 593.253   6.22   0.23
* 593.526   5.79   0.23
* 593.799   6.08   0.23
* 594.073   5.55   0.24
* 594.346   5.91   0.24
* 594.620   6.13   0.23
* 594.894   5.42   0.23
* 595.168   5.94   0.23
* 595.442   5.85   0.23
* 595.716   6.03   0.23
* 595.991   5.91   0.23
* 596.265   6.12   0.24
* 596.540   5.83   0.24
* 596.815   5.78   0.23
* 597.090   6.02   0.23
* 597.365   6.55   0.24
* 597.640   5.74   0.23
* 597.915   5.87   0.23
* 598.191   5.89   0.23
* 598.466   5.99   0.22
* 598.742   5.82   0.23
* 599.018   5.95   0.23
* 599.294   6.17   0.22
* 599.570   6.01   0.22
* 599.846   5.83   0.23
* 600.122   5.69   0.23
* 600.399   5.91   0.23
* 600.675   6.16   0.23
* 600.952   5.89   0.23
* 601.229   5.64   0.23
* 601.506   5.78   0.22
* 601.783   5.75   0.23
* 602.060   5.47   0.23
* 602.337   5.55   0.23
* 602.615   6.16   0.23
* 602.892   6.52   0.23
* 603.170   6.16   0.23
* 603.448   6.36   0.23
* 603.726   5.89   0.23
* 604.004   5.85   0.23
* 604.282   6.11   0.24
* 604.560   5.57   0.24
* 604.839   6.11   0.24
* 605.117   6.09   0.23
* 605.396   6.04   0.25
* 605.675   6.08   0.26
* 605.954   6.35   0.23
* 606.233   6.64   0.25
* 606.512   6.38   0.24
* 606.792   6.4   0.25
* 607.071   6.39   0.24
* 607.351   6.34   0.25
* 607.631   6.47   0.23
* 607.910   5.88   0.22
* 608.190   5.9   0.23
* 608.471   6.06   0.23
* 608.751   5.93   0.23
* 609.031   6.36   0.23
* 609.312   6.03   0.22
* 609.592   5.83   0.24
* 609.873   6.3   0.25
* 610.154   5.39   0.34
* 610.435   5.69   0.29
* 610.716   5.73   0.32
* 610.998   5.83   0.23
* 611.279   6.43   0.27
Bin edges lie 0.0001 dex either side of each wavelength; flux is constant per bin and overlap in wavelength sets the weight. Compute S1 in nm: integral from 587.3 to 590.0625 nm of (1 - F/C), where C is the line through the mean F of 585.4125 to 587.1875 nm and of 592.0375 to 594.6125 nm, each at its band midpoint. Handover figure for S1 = 0.355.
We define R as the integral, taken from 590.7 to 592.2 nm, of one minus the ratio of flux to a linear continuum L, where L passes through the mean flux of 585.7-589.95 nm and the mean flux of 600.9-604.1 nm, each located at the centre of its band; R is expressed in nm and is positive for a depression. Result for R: -0.10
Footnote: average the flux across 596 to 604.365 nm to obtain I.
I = 5.95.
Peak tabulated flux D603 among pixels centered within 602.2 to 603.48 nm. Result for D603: 6.52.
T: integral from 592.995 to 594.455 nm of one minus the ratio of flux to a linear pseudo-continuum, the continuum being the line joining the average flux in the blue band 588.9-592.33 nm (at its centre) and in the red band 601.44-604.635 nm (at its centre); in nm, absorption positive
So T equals -0.09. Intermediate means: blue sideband 5.43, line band 5.91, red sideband 5.94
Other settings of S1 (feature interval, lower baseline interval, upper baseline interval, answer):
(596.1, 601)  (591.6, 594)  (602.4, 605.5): 0.01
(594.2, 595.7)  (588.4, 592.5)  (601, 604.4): -0.07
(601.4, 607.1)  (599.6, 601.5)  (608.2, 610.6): -0.18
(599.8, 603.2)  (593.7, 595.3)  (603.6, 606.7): 0.08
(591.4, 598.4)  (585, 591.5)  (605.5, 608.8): -0.13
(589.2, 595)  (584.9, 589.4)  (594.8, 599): 0.11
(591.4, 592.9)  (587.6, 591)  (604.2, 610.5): -0.11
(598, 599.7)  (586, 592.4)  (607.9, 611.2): -0.07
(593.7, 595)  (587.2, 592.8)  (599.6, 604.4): -0.04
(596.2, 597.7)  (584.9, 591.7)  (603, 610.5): -0.05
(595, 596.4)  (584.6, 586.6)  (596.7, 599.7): 0.00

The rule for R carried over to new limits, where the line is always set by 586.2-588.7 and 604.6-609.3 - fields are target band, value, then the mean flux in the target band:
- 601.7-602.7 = 0.06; 5.71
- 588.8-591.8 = 0.26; 5.3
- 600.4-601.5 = 0.03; 5.88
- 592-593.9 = 0.00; 5.87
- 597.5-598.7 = 0.02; 5.87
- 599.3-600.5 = 0.03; 5.89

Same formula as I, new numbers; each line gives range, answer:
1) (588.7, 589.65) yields 4.64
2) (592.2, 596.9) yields 5.87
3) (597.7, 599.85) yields 5.94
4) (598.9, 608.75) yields 6.04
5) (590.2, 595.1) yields 5.83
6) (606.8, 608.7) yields 6.18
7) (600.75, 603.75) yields 5.93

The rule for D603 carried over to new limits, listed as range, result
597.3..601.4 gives 6.55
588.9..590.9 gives 6.02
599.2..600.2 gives 6.17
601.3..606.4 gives 6.64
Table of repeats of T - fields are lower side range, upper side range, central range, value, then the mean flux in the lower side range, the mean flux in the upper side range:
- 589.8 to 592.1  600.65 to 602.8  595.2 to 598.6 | -0.12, 5.72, 5.8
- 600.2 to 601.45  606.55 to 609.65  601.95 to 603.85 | -0.02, 5.88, 6.16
